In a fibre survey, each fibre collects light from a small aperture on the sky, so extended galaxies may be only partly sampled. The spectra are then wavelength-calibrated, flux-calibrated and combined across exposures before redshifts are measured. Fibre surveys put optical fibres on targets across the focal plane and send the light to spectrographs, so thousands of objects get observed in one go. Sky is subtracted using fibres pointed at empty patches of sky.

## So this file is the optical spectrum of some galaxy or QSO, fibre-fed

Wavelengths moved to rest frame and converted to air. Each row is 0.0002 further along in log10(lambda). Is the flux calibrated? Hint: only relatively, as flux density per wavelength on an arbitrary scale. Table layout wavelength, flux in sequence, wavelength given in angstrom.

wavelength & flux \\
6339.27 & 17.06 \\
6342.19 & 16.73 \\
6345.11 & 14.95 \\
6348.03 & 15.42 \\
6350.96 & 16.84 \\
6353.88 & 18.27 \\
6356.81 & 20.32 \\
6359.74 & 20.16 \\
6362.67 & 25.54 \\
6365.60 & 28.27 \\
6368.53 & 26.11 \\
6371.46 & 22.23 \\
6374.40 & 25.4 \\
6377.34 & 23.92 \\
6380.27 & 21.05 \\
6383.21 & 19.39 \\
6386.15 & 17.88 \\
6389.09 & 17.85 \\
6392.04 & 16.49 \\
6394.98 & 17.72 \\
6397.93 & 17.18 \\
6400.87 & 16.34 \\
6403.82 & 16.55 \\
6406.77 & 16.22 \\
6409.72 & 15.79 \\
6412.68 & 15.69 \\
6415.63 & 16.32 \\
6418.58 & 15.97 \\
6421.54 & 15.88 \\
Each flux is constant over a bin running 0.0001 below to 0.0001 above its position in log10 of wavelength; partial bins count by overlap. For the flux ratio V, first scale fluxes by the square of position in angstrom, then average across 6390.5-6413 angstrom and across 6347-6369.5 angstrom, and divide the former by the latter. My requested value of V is 0.78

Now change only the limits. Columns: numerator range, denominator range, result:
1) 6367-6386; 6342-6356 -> 1.38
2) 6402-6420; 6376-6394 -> 0.84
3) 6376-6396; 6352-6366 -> 0.88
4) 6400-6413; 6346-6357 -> 0.95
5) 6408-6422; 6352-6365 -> 0.76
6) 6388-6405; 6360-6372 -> 0.68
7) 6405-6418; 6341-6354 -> 1.01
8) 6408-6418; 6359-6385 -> 0.68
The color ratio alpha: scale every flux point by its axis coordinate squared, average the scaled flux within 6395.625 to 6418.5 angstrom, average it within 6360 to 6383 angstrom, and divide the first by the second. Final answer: 0.7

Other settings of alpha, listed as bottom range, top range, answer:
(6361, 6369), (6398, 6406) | 0.63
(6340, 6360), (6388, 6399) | 1.01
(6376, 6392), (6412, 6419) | 0.82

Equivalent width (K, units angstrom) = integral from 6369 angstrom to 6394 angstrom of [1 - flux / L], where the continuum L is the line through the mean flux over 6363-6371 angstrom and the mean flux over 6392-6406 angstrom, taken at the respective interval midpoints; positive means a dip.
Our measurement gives 1.6 angstrom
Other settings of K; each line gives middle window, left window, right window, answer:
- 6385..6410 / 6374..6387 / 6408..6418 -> 2.1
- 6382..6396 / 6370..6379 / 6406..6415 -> 1.9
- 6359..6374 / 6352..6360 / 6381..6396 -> -4.6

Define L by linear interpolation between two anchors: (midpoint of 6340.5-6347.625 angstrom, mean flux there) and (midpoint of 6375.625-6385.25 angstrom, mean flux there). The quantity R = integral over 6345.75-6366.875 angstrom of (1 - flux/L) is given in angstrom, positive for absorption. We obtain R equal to -3.1 angstrom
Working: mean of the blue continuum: 15.8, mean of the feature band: 20.4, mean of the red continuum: 21.3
